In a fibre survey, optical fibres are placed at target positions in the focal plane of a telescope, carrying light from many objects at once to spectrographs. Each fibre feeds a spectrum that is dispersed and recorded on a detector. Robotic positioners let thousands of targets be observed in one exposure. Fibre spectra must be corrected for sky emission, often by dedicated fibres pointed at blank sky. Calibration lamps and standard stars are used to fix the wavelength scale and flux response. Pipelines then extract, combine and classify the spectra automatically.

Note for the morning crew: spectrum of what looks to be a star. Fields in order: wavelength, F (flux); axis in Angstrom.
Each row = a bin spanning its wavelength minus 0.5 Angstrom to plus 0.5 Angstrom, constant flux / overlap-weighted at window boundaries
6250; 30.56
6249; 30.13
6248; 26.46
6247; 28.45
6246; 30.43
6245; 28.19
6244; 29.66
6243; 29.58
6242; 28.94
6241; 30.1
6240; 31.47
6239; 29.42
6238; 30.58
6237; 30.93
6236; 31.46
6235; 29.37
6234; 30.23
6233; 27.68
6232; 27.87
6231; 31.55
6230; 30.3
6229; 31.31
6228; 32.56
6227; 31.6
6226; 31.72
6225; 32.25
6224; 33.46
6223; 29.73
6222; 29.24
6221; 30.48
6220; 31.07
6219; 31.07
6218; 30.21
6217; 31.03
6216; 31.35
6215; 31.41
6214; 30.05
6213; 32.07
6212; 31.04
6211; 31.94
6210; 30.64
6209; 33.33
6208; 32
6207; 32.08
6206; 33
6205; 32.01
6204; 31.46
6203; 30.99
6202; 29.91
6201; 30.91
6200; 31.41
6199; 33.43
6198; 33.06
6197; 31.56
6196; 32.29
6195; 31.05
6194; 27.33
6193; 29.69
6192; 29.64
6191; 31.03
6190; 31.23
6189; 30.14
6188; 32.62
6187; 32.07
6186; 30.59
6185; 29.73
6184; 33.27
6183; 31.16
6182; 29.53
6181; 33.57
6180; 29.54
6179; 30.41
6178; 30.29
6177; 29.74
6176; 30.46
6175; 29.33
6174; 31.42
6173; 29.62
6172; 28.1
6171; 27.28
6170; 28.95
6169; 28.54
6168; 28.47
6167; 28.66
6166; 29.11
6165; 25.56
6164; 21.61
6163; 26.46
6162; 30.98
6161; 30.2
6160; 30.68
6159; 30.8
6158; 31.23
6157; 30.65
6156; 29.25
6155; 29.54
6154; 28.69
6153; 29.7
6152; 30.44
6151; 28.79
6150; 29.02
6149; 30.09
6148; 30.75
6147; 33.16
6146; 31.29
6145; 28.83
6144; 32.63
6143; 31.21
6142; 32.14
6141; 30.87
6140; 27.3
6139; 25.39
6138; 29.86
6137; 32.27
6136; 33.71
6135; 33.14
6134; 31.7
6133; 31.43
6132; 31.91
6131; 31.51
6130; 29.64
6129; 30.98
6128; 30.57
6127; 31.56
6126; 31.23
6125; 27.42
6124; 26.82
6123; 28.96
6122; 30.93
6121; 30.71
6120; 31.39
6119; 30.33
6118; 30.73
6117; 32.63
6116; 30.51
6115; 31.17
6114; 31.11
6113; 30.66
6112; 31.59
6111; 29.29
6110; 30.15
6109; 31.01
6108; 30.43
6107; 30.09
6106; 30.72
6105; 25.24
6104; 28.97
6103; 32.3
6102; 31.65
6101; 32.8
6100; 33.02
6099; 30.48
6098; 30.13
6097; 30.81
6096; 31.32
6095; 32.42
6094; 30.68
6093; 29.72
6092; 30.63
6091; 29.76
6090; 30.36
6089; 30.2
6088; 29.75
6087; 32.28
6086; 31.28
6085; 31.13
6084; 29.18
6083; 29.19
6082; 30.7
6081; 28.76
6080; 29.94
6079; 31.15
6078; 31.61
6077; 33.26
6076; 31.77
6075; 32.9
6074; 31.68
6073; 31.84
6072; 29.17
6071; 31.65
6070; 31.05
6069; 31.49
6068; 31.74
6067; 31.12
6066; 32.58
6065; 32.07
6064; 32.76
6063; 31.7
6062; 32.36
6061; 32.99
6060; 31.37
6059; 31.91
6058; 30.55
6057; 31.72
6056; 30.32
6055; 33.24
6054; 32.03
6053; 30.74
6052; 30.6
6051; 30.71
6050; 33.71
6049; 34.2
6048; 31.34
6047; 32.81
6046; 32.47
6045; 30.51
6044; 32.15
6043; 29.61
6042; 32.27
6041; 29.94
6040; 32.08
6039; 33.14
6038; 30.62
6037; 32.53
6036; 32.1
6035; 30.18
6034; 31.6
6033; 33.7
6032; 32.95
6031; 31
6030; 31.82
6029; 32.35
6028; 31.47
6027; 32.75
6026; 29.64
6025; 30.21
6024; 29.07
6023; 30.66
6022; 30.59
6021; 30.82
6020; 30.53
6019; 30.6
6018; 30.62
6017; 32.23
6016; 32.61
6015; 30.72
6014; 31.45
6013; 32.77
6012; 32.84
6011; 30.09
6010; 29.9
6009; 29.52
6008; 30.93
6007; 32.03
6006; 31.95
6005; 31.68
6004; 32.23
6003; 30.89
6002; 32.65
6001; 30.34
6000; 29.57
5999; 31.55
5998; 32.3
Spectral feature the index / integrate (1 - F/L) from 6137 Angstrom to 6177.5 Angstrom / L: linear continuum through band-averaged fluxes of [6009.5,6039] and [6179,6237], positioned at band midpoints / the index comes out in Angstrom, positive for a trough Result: 2.2 Angstrom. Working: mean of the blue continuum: 31.4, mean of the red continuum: 31.1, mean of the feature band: 29.5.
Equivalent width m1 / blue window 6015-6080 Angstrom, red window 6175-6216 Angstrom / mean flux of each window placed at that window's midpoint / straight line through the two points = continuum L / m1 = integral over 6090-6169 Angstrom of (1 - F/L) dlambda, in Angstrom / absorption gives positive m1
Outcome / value 2.8 Angstrom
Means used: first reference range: 31.6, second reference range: 31.2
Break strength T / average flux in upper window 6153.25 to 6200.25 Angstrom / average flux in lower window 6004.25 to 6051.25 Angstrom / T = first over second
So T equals 1.0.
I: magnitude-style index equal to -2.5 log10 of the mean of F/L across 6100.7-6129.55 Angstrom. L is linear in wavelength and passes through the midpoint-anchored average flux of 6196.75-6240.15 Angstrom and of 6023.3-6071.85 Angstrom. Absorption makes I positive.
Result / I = 0.04 mag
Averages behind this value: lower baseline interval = 31.7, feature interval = 30.4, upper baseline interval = 31.1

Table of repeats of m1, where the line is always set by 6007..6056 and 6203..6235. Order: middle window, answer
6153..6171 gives 1.4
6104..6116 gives 0.5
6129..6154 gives 0.5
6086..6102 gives 0.2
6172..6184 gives 0.3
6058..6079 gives -0.3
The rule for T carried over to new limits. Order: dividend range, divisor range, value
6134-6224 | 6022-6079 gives 0.96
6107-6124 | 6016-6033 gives 0.98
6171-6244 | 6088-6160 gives 1.01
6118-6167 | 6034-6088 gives 0.95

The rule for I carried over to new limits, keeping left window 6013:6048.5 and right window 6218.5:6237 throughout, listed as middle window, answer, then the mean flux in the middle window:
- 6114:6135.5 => 0.01 mag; 30.7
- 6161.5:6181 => 0.08 mag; 28.8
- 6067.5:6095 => 0.01 mag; 30.9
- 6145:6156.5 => 0.04 mag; 30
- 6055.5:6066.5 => -0.02 mag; 31.8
